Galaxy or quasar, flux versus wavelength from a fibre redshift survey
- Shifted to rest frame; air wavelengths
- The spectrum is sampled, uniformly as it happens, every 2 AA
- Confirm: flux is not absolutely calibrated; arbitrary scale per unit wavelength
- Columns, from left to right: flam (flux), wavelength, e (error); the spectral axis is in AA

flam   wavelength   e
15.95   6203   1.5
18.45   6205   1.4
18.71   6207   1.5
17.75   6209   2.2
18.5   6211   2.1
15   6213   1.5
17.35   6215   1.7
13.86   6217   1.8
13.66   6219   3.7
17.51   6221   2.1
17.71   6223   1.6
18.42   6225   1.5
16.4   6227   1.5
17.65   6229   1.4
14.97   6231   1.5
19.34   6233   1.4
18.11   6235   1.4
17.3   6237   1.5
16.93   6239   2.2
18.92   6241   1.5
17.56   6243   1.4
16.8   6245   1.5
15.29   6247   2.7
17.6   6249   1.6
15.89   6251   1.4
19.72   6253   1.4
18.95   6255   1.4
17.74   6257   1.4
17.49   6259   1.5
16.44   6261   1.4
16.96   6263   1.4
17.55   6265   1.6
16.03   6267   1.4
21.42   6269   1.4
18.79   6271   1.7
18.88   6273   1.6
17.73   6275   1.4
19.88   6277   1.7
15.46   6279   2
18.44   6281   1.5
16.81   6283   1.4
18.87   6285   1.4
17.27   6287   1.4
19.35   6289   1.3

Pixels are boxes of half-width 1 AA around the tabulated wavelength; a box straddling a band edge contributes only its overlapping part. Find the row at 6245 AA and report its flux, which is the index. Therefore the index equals 16.8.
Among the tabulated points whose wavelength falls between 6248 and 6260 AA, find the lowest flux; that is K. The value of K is 15.89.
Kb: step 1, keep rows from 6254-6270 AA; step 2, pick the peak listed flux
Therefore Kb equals 21.42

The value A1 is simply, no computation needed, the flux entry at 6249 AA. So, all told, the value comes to 17.6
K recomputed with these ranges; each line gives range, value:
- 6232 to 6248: 15.29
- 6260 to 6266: 16.44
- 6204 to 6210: 17.75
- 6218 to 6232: 13.66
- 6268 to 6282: 15.46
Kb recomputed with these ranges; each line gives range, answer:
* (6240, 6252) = 18.92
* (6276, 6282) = 19.88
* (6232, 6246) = 19.34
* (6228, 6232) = 17.65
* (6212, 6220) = 17.35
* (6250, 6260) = 19.72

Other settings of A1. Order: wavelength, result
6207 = 18.71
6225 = 18.42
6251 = 15.89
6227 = 16.4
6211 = 18.5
